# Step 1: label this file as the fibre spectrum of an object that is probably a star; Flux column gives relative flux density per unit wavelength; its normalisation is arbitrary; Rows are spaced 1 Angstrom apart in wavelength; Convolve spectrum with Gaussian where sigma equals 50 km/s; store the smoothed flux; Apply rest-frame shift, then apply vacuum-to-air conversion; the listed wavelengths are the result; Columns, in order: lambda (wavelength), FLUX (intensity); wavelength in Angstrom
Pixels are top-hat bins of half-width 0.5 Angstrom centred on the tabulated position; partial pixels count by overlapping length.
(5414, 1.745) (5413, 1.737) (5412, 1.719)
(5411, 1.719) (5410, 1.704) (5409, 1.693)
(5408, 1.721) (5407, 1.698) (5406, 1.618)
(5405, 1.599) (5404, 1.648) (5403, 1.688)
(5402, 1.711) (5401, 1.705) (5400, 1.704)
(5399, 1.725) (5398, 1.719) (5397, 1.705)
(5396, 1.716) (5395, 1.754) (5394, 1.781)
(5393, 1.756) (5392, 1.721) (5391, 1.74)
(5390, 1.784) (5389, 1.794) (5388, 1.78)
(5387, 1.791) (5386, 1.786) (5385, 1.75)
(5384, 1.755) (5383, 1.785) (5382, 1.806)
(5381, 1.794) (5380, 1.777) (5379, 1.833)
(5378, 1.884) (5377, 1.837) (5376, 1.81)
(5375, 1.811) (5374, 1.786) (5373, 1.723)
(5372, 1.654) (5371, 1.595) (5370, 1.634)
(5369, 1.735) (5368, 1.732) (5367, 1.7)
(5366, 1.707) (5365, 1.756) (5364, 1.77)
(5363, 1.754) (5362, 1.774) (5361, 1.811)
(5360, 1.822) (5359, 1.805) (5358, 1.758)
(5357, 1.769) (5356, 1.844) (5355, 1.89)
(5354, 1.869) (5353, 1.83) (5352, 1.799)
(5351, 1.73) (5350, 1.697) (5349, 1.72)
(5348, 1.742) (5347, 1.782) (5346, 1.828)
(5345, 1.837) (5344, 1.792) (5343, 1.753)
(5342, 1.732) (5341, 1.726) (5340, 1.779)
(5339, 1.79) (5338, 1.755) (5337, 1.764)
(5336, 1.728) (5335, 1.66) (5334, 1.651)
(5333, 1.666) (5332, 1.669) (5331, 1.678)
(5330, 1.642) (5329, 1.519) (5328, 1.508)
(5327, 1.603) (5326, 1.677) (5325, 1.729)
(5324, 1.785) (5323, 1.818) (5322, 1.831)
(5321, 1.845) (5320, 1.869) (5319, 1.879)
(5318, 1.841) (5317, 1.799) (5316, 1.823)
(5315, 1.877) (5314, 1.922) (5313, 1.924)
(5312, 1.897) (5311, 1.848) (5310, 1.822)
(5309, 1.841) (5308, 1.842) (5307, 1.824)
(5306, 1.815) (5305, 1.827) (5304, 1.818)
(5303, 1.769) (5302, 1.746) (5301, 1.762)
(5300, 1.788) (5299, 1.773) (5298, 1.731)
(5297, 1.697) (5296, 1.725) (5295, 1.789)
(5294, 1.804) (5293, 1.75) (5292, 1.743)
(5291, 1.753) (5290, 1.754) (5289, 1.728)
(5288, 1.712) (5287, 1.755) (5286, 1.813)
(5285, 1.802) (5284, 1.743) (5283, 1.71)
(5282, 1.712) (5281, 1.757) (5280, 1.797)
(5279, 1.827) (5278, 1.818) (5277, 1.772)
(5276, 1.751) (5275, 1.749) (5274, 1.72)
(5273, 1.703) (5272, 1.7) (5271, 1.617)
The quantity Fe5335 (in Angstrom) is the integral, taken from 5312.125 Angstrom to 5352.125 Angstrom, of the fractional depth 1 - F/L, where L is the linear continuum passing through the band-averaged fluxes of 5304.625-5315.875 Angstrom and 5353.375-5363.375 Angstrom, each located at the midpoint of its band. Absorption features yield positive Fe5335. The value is 1.8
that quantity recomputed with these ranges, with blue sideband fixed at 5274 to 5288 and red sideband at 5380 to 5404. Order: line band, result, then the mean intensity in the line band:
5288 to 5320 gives -0.7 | 1.8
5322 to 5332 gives 0.5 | 1.67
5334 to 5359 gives -0.2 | 1.77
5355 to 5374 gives 0.1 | 1.75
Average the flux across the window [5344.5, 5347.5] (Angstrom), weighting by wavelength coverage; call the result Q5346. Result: 1.82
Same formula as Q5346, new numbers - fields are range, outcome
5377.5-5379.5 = 1.86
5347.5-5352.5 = 1.74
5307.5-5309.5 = 1.84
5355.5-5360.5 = 1.8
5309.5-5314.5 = 1.88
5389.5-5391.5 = 1.76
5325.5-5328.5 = 1.6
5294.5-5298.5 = 1.74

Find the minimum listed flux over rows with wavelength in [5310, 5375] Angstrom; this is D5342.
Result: 1.508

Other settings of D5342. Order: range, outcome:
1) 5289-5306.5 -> 1.697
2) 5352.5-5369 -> 1.7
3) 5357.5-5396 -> 1.595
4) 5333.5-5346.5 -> 1.651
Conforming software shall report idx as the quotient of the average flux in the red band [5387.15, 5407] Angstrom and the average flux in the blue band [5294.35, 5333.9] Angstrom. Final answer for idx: 1.0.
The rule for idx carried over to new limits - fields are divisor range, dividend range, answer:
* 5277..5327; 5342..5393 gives 0.99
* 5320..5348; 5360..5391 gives 1.02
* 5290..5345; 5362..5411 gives 0.98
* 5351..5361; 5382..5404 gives 0.96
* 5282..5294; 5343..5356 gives 1.02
